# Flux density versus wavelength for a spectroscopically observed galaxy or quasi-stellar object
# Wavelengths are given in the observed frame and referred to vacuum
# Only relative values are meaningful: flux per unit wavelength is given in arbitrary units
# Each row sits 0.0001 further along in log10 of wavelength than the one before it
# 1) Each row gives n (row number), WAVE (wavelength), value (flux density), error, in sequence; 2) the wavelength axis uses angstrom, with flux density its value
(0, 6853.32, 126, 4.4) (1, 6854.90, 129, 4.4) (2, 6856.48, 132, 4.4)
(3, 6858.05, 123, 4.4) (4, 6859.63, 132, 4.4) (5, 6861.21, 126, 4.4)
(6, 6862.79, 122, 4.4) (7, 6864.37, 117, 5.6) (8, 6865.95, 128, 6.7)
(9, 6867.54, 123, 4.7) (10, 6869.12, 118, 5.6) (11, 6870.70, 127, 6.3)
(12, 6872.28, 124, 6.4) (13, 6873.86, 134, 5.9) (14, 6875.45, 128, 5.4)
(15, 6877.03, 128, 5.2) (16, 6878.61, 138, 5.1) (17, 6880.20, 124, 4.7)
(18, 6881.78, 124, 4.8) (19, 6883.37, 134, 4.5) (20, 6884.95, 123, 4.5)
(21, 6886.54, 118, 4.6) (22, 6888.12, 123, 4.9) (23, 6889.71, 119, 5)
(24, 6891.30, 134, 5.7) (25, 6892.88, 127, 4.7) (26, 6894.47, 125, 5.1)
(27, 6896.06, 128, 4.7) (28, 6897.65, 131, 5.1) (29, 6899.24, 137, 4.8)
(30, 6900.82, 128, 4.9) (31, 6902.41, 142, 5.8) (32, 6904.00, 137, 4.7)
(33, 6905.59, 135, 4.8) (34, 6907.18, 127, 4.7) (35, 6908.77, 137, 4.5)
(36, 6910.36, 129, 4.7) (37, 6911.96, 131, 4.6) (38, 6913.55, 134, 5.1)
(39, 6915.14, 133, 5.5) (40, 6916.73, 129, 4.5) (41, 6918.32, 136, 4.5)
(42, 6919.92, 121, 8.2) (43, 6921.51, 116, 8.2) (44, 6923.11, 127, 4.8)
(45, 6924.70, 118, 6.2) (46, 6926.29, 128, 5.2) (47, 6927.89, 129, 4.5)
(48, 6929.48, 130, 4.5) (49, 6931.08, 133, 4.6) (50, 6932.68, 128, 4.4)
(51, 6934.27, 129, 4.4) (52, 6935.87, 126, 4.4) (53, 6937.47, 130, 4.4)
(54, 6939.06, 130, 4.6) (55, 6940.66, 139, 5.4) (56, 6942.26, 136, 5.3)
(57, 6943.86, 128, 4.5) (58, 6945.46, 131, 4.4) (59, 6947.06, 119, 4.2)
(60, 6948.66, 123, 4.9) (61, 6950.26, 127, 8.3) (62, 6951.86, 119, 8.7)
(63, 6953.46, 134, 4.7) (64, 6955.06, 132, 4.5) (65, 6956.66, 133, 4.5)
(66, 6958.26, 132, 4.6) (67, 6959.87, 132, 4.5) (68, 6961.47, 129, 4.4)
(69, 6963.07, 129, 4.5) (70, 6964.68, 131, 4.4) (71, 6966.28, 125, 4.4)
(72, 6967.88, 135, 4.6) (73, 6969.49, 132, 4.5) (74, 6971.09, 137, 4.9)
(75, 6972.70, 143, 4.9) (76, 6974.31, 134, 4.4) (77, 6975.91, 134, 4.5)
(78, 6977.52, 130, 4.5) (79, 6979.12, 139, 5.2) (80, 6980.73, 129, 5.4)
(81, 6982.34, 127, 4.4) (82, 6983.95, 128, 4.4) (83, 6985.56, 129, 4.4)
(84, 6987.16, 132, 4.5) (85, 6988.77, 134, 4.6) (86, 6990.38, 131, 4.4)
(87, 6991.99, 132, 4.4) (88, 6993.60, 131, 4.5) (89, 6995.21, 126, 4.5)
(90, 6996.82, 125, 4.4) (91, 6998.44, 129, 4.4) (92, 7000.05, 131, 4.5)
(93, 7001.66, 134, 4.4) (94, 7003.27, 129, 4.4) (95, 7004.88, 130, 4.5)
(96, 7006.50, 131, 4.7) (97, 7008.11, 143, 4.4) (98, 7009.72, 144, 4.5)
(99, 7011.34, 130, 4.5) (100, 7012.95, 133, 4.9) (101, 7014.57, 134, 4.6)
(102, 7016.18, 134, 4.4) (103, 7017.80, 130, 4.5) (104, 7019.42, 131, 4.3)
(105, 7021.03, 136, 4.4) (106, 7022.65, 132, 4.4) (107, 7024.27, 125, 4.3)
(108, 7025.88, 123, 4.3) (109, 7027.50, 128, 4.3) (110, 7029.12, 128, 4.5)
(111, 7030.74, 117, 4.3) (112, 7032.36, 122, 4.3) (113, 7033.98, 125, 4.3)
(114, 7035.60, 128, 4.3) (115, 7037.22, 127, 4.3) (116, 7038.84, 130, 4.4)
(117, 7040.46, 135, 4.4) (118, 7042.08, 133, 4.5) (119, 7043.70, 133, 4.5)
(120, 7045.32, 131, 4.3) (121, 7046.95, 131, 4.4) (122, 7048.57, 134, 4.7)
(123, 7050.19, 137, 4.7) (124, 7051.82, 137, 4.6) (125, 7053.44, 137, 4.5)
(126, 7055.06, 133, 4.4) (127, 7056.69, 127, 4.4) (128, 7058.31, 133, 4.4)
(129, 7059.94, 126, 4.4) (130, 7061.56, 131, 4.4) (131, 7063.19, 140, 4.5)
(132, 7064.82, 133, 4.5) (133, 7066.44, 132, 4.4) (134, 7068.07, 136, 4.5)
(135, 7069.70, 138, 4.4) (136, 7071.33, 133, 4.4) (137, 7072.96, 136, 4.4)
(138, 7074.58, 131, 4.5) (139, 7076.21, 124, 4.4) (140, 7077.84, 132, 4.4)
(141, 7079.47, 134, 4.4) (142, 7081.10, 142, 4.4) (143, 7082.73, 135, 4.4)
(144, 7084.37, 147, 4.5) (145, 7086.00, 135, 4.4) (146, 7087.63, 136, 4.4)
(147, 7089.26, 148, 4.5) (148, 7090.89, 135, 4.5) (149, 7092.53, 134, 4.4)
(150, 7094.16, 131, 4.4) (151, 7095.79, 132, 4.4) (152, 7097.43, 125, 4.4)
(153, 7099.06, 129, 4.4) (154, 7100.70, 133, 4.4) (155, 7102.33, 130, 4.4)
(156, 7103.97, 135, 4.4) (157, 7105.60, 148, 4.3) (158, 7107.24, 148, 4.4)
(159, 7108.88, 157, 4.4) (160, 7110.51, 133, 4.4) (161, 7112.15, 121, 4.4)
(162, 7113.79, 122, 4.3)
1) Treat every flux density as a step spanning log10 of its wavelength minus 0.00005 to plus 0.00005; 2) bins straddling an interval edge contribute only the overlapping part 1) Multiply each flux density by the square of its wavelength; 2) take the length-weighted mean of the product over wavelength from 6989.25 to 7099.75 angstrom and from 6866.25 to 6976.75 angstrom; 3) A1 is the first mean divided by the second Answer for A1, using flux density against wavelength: 1.1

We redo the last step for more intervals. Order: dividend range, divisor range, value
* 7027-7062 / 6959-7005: 1.01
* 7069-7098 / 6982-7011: 1.05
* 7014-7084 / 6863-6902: 1.09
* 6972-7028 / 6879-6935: 1.05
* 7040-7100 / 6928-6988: 1.06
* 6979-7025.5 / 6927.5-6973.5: 1.02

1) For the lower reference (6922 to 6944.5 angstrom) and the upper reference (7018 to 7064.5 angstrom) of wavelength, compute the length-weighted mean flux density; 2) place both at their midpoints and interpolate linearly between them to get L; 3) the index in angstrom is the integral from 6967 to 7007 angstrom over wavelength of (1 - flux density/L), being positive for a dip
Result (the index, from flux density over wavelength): -0.58 angstrom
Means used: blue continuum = 129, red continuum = 130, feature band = 132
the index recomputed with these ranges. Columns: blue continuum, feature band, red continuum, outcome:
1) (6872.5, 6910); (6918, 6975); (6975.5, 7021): 0.6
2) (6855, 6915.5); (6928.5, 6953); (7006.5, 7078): 0.2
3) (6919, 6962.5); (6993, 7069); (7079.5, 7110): 1.4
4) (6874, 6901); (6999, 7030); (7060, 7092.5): 0.2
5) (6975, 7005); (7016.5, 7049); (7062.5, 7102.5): 0.8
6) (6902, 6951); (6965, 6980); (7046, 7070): -0.4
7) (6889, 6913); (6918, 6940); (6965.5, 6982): 0.8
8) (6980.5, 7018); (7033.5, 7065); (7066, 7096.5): 0.4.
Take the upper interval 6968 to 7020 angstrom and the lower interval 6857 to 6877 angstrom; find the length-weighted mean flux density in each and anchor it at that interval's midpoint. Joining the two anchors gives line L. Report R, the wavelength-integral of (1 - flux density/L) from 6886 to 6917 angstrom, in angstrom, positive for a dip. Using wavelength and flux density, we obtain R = -0.7 angstrom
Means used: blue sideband 125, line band 130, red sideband 132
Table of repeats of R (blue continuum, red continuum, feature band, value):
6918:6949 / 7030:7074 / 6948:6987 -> -0.6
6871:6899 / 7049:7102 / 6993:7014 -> -0.1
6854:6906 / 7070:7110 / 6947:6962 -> 0.3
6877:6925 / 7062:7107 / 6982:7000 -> 0.3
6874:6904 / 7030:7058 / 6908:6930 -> 0.1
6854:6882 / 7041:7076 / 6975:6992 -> -0.1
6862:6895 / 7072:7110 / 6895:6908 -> -0.6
